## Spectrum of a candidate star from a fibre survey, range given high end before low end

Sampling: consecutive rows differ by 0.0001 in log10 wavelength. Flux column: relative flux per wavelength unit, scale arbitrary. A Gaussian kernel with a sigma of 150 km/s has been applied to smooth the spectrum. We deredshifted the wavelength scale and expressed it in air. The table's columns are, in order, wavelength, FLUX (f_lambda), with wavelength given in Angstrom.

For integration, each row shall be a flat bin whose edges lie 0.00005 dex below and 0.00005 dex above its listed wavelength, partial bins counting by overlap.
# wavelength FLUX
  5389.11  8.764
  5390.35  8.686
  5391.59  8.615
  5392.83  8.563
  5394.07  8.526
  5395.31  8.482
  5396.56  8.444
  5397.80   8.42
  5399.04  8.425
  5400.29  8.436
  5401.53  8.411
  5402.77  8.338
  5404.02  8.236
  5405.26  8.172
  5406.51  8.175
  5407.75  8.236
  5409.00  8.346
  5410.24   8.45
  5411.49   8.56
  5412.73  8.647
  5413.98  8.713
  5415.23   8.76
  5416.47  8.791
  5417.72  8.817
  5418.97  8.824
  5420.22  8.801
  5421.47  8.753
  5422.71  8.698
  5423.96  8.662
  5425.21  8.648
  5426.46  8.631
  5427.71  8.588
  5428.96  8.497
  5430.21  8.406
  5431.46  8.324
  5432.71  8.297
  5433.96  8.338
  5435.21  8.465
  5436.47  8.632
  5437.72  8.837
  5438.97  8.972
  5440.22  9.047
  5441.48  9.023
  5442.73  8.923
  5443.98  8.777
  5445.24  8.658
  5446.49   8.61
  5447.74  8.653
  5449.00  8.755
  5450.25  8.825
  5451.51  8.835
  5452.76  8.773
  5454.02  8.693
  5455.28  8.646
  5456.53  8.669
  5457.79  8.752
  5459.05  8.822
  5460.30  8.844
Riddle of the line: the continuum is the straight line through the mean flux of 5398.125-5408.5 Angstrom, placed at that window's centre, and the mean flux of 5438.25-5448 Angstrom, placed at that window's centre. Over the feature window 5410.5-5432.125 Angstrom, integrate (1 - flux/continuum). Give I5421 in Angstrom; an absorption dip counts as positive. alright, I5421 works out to -0.3 Angstrom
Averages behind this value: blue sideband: 8.31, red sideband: 8.84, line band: 8.65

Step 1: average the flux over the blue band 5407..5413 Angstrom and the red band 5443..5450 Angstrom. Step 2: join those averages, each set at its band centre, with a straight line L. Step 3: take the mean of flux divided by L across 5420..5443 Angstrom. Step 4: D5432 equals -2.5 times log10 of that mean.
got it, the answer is -0.006 mag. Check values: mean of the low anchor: 8.44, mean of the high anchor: 8.72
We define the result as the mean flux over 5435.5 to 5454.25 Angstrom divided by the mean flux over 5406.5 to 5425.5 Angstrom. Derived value 1.0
